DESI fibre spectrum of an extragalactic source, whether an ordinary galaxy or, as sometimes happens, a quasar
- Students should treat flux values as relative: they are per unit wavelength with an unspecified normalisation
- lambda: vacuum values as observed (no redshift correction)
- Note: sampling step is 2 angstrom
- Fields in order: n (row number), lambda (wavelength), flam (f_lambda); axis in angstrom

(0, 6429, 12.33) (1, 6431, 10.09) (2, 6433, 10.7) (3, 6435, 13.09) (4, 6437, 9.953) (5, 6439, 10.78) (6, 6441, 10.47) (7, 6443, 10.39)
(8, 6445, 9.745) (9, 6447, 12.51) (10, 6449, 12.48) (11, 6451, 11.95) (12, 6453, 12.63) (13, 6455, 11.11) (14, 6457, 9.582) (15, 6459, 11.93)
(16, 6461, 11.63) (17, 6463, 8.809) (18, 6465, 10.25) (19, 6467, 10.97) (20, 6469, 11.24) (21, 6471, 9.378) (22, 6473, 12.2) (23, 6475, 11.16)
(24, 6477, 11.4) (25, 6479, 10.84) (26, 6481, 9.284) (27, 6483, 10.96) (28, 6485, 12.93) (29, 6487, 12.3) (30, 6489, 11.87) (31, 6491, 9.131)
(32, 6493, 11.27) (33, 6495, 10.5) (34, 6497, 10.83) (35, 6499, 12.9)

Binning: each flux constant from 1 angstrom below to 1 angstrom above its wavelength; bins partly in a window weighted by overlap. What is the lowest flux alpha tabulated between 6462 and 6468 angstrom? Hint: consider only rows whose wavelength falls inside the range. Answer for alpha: 8.809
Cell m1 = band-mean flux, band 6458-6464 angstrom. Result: 10.8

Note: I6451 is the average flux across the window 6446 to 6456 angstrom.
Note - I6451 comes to 12.1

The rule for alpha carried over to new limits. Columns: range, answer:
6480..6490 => 9.284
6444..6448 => 9.745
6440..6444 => 10.39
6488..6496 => 9.131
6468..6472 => 9.378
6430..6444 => 9.953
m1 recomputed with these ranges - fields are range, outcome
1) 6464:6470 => 10.8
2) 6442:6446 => 10.1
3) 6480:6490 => 11.5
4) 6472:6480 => 11.4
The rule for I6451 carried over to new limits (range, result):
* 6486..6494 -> 11.1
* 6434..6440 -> 11.3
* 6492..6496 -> 10.9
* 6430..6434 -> 10.4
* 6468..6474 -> 10.9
